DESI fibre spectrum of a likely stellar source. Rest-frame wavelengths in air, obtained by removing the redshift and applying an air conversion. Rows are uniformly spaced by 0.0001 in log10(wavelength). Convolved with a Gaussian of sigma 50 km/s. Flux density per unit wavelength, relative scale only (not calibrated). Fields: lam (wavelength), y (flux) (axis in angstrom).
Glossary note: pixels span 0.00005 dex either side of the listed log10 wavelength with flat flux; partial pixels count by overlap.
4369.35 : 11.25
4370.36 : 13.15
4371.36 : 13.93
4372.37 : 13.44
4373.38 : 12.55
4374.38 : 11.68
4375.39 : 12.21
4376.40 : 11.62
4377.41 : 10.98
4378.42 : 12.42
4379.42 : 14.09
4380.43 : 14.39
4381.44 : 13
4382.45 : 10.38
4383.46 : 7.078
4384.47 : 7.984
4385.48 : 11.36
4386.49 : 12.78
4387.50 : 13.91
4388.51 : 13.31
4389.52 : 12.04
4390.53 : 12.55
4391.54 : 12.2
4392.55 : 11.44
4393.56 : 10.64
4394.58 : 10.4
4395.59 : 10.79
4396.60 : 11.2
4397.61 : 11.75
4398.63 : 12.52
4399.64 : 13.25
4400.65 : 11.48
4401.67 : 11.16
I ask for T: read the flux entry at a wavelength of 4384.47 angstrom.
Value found 7.984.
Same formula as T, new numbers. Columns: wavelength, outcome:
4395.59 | 10.79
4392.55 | 11.44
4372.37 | 13.44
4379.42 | 14.09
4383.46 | 7.078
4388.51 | 13.31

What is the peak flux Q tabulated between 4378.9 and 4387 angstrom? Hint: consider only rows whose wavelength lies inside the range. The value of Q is 14.39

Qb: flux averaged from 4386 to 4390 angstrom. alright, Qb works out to 13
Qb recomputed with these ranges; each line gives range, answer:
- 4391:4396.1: 11.1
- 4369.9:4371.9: 13.6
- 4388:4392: 12.5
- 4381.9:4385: 8.56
